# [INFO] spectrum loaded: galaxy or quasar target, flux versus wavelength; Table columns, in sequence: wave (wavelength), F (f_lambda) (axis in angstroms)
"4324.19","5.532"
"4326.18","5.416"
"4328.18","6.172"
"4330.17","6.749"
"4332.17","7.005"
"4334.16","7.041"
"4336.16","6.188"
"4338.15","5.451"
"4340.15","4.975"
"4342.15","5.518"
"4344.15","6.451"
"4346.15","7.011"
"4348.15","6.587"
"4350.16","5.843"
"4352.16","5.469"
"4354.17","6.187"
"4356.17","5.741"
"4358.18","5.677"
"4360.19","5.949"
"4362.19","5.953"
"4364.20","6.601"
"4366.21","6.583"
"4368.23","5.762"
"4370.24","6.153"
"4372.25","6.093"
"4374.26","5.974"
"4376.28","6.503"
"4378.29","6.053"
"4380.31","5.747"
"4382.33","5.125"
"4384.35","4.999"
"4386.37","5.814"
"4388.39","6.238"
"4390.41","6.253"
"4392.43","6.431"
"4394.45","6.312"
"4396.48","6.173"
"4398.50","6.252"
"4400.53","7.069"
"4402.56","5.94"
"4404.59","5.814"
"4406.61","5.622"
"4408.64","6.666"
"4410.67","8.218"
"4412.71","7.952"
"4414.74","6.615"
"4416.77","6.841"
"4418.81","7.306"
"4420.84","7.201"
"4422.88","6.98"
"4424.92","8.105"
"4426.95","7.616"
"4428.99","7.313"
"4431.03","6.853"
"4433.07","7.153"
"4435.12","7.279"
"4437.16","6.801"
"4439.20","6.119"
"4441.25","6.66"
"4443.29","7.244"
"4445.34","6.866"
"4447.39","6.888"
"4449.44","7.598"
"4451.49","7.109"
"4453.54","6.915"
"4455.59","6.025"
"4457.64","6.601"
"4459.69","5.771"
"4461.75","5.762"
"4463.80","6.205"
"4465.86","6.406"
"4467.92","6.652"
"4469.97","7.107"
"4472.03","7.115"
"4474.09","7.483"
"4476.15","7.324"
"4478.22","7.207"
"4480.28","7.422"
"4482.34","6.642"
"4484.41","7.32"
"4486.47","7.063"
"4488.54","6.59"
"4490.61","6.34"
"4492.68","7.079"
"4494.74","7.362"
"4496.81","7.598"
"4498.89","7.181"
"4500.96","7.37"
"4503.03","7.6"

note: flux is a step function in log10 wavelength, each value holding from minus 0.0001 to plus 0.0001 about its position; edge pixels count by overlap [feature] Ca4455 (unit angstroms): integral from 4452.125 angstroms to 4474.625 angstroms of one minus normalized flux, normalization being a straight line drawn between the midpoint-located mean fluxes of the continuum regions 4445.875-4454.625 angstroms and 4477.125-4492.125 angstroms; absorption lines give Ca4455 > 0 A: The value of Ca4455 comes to 1.6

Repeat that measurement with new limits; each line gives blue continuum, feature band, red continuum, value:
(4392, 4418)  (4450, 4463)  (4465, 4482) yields 1.0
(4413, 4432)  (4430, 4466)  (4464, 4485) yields 2.3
